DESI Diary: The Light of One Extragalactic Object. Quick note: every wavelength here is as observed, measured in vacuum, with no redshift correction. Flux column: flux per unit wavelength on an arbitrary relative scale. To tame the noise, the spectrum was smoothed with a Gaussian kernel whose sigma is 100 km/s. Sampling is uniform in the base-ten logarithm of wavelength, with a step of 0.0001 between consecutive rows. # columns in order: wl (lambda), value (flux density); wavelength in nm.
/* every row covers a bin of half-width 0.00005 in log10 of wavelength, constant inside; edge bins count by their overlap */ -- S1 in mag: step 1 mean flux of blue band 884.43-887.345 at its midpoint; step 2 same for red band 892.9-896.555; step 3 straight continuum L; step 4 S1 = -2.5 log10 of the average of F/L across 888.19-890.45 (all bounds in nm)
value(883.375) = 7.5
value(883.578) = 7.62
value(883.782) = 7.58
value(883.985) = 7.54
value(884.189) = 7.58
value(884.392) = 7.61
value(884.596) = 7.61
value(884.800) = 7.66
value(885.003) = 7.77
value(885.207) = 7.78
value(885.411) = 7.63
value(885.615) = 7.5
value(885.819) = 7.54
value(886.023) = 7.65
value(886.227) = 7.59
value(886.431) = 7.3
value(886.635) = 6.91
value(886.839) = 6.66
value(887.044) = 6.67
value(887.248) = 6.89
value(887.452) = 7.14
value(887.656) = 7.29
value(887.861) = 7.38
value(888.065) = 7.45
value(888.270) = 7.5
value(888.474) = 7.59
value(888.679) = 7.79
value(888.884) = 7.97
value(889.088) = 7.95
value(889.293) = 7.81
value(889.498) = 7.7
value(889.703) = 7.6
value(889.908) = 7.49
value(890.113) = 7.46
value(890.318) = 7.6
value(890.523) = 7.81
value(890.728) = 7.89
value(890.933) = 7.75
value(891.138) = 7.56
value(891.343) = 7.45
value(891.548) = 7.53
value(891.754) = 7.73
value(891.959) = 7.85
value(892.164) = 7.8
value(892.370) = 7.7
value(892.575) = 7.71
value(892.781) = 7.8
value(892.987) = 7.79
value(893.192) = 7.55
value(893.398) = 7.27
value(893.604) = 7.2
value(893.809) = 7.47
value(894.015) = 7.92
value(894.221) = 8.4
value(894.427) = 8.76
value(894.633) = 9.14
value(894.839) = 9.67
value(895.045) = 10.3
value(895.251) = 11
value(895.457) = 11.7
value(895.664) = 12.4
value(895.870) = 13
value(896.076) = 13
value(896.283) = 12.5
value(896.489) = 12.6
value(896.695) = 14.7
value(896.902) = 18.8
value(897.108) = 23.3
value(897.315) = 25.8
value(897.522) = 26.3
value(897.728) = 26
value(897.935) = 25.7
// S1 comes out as 0.09 mag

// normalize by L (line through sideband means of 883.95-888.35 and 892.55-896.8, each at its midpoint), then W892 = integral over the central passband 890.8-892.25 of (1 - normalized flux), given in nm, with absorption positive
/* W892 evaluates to 0.214 nm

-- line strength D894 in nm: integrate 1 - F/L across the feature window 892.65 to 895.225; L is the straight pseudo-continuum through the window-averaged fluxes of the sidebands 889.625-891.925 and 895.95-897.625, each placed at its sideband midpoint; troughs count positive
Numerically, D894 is 0.95 nm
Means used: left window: 7.63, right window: 18.3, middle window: 8.35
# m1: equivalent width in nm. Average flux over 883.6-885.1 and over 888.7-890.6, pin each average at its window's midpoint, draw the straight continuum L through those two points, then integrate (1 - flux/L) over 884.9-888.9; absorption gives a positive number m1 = 0.144 nm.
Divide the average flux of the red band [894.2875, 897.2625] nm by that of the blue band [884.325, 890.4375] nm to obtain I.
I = 1.75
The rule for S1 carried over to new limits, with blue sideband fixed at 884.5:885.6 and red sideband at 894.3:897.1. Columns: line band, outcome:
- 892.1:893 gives 0.386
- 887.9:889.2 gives 0.200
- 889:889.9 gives 0.242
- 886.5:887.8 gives 0.234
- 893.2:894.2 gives 0.464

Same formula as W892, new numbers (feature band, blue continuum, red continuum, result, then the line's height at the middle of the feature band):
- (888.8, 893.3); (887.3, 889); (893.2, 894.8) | 0.04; 7.78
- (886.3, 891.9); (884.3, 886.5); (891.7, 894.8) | 0.20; 7.75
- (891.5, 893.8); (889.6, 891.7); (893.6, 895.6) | 0.23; 8.48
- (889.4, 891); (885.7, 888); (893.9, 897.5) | 0.31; 9.54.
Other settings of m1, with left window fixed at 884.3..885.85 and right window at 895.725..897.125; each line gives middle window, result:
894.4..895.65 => 0.325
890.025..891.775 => 0.570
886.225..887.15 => 0.180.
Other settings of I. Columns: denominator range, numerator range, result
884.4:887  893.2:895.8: 1.24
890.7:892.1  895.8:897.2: 2.01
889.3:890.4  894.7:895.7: 1.43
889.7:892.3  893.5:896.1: 1.29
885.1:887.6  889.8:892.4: 1.05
